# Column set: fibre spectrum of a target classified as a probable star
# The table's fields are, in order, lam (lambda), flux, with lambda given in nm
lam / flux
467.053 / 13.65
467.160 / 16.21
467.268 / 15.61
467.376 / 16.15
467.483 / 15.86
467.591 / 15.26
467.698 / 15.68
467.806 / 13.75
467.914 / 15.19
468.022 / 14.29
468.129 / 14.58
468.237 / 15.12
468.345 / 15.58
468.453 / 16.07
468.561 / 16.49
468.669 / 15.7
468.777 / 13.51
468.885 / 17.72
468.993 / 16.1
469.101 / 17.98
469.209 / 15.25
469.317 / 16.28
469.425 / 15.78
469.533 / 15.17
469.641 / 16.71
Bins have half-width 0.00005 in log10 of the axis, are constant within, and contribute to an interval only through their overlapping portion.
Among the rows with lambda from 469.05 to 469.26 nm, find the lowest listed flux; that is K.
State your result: 15.25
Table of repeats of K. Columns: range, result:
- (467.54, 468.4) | 13.75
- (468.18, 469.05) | 13.51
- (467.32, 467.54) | 15.86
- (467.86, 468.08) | 14.29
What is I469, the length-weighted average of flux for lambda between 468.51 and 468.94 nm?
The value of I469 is 15.8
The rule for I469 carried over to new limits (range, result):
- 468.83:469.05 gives 16.9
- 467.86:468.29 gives 14.8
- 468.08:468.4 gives 15.1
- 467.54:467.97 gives 15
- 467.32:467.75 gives 15.8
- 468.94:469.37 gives 16.4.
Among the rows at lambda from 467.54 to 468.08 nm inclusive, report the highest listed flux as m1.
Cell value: 15.68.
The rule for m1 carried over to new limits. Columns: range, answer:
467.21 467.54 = 16.15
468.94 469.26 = 17.98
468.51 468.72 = 16.49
